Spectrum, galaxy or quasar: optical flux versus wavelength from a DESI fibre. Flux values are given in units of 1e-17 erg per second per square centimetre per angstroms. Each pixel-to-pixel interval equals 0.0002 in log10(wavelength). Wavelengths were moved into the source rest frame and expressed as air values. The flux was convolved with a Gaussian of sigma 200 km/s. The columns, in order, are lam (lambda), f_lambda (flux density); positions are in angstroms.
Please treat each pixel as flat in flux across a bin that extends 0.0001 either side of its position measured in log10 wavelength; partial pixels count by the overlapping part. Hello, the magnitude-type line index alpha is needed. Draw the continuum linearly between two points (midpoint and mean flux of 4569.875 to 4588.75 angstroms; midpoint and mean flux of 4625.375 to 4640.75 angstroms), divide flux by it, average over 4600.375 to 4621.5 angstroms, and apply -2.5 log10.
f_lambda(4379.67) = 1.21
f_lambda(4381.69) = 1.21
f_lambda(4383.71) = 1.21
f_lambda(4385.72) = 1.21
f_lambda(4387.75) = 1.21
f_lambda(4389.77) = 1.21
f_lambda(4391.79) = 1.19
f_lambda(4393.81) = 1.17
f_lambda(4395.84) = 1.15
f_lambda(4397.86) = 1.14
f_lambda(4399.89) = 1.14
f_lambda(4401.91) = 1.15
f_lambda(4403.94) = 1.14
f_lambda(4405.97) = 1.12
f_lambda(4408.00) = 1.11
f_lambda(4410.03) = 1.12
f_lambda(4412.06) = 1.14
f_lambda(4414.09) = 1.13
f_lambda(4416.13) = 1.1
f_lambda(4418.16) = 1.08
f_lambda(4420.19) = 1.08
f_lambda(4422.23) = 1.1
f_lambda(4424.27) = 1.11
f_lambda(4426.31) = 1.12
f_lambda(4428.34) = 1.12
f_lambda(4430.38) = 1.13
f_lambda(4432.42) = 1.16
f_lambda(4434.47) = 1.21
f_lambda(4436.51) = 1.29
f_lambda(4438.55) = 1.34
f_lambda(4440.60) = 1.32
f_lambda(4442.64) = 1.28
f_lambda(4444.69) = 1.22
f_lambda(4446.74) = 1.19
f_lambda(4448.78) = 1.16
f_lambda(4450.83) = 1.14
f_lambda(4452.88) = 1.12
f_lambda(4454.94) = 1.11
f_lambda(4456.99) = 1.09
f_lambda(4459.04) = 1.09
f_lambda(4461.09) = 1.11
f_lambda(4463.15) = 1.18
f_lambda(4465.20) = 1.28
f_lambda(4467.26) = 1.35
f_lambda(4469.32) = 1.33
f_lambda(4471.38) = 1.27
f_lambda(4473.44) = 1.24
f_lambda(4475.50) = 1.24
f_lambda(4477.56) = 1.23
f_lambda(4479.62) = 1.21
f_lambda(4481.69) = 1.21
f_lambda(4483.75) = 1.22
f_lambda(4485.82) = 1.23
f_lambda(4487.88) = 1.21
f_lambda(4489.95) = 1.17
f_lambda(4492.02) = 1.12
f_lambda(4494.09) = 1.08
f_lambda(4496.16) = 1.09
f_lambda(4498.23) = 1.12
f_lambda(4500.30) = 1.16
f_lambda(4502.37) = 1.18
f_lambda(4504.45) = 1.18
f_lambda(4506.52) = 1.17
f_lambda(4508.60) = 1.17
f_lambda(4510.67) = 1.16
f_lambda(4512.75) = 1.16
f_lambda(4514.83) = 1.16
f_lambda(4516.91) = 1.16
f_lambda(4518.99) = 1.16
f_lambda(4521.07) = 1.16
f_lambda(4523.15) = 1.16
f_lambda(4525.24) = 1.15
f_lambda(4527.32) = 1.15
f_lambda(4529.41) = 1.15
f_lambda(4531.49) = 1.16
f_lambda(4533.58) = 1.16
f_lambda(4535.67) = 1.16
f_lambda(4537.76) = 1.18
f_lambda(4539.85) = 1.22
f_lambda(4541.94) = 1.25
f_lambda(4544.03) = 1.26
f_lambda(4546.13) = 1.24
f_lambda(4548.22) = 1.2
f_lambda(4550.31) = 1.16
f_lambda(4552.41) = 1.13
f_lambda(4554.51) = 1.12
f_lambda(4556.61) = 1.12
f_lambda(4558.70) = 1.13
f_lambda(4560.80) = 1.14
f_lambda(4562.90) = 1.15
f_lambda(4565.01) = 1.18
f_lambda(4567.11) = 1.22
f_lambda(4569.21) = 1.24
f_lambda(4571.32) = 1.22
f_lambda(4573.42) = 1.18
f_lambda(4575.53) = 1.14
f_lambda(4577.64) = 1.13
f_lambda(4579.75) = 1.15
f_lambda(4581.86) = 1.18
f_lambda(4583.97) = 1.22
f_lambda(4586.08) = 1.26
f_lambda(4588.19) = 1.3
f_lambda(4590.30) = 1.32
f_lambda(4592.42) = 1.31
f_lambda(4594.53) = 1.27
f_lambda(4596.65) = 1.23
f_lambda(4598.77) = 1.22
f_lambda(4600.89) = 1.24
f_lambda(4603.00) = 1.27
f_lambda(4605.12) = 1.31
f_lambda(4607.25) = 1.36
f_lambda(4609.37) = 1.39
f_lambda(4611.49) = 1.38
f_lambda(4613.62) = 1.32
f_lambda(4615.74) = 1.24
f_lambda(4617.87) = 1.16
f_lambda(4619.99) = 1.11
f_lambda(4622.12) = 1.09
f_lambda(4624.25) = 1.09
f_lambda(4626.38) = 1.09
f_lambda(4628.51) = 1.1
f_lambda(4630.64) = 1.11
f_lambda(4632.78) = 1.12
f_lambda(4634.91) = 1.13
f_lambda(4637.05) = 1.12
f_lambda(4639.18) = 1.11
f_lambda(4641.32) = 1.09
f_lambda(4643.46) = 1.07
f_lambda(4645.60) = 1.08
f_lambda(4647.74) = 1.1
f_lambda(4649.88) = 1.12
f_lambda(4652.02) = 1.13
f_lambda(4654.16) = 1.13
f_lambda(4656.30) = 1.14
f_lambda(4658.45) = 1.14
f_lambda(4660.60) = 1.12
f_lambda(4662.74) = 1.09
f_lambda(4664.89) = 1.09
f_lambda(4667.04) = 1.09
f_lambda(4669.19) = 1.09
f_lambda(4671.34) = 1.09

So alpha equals -0.12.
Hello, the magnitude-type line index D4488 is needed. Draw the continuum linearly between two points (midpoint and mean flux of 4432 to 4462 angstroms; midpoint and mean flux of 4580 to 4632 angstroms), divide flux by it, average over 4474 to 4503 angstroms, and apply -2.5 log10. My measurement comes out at 0.02 mag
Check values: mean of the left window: 1.19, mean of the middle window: 1.18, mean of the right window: 1.23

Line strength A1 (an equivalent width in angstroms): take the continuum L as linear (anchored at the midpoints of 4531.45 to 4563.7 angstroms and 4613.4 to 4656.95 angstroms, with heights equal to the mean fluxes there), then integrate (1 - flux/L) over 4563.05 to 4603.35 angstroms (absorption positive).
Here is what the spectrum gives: -2.4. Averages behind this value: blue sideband 1.17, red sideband 1.12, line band 1.22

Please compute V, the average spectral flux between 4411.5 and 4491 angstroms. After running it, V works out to 1.19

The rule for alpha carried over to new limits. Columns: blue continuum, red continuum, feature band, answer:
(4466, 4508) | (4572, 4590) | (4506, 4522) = 0.04 mag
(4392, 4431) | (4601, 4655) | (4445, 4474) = -0.05 mag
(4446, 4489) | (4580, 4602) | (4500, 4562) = 0.05 mag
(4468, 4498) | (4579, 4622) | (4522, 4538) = 0.06 mag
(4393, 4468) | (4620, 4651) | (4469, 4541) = -0.04 mag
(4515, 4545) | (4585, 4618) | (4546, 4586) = 0.06 mag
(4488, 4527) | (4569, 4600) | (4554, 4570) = 0.04 mag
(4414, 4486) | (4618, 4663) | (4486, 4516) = 0.01 mag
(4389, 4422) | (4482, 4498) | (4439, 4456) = -0.05 mag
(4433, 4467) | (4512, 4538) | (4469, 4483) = -0.05 mag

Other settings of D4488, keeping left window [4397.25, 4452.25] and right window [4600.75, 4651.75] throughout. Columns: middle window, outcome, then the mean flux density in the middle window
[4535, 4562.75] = -0.01 mag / 1.18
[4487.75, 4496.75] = 0.04 mag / 1.13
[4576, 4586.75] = -0.01 mag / 1.18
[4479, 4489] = -0.05 mag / 1.22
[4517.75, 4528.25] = 0.01 mag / 1.16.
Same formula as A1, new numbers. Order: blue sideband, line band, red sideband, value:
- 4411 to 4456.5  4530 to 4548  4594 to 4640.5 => -0.3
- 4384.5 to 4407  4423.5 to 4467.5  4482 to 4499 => -0.9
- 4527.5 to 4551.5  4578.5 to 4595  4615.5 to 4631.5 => -1.4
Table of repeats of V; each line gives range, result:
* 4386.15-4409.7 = 1.16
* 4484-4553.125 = 1.17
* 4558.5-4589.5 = 1.19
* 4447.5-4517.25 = 1.18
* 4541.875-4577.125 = 1.18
